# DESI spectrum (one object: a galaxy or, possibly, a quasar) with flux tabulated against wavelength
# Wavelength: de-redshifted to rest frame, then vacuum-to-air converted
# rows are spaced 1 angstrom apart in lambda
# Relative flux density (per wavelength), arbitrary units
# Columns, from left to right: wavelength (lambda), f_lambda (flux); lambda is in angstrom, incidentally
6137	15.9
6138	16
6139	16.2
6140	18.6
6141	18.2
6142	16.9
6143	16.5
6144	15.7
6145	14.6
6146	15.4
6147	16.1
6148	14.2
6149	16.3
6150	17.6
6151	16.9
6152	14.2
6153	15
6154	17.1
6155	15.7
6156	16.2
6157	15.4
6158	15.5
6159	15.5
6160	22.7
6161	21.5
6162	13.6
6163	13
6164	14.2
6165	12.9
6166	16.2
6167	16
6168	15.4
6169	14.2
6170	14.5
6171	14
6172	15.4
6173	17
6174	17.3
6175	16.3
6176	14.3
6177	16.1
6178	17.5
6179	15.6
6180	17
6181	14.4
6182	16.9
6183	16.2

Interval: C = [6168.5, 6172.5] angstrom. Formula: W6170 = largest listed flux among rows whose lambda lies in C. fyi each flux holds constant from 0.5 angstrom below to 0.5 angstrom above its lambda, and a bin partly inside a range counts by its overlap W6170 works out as 15.4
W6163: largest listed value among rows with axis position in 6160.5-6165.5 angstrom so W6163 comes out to 21.5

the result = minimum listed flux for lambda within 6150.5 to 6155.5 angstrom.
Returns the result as 14.2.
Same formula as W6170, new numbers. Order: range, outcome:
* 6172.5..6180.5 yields 17.5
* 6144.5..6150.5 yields 17.6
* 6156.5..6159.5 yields 15.5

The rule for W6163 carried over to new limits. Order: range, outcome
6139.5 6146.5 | 18.6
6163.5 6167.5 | 16.2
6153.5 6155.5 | 17.1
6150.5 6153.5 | 16.9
